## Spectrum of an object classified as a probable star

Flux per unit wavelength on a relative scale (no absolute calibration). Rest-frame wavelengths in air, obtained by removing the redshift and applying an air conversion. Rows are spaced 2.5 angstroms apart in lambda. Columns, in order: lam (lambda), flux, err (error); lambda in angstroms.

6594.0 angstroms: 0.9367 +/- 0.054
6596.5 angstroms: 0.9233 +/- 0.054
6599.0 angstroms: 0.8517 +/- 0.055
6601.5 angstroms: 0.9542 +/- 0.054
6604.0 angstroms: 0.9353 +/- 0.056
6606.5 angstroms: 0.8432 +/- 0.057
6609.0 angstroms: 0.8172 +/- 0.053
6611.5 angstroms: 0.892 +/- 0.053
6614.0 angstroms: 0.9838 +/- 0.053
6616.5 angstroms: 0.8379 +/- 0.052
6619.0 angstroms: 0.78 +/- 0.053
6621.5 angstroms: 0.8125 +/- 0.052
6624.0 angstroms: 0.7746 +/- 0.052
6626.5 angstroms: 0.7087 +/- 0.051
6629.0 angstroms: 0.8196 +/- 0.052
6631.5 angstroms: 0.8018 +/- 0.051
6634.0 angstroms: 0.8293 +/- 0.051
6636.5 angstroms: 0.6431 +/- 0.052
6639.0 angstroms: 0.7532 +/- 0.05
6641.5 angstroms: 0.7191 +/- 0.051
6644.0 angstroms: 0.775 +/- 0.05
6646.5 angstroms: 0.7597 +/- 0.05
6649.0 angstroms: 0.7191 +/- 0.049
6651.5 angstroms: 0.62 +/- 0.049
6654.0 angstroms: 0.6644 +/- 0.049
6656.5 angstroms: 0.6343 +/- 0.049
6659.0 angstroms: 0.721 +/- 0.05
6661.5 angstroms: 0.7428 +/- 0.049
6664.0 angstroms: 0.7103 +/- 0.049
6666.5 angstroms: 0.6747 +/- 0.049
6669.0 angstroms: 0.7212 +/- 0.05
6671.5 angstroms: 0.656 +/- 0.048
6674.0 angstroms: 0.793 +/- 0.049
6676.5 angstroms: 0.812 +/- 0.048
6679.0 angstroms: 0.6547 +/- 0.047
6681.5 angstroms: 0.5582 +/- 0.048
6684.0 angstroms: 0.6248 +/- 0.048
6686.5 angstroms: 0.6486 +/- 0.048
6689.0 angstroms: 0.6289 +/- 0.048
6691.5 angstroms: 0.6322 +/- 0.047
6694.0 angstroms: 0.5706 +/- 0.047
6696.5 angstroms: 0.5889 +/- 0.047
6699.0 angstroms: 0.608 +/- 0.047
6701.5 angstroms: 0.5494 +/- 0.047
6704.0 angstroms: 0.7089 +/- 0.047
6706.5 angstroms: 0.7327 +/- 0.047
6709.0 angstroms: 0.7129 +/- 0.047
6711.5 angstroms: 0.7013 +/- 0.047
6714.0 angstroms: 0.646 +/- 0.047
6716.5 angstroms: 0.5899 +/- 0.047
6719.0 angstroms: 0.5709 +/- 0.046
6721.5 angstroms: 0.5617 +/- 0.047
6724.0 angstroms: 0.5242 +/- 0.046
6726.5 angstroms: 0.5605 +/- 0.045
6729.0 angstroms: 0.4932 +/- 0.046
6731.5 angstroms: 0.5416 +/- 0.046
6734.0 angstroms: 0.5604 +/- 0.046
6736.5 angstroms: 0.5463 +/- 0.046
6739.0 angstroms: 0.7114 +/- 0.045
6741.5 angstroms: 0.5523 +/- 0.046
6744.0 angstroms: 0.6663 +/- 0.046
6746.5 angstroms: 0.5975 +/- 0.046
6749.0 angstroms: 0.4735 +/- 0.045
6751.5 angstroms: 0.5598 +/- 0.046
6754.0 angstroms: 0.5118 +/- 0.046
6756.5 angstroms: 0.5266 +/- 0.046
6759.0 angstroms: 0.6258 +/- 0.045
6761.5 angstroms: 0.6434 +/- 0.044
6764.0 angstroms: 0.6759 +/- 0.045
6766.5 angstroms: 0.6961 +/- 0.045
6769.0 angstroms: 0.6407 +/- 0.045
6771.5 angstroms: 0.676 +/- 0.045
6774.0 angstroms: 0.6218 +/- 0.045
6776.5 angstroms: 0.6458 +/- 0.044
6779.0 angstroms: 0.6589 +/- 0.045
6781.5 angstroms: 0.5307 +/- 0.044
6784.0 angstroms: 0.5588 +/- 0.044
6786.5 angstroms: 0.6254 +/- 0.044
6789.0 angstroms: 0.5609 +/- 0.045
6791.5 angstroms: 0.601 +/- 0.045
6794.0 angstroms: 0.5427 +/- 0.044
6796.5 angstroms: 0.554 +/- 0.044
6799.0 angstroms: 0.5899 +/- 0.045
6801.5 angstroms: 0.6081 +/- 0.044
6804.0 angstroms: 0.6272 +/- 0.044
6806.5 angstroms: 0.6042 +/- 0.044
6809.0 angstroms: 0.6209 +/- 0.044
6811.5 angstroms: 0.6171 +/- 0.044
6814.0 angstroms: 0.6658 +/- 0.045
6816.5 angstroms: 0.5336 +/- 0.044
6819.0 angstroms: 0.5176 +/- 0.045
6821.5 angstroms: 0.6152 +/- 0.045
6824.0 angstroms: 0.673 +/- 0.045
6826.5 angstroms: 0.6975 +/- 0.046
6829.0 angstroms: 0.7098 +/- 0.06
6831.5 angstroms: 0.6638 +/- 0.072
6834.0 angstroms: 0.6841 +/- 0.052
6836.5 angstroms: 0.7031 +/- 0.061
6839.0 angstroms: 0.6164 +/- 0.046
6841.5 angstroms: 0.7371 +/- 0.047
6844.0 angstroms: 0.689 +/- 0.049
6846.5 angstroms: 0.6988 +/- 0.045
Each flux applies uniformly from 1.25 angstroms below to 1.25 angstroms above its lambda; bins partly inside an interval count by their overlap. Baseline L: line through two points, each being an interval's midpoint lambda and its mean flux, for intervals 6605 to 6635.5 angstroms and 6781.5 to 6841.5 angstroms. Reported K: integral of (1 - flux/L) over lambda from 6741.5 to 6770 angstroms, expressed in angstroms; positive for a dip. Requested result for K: 3.3 angstroms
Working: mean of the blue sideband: 0.824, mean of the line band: 0.599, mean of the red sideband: 0.618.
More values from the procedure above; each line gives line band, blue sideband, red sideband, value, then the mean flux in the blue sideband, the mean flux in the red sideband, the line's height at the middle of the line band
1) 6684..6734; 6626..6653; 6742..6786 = 4.34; 0.741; 0.606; 0.666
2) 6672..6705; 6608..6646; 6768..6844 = 4.16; 0.796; 0.624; 0.737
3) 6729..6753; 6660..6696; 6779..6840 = 2.63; 0.672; 0.614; 0.644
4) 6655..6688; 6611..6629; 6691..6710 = 0.77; 0.824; 0.637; 0.704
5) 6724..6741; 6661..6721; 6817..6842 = 2.38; 0.658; 0.656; 0.657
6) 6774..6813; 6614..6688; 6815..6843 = 3.99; 0.727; 0.651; 0.666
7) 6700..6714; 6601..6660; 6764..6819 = 0.44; 0.781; 0.608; 0.699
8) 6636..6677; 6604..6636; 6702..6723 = 2.28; 0.825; 0.648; 0.755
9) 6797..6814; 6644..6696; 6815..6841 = 0.96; 0.678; 0.644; 0.649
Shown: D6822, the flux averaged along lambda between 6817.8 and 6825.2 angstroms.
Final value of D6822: 0.602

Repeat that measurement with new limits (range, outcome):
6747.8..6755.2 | 0.515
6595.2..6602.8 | 0.91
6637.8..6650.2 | 0.745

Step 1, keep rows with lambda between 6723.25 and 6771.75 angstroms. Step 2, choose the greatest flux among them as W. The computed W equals 0.7114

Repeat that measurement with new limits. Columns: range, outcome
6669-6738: 0.812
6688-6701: 0.6322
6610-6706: 0.9838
